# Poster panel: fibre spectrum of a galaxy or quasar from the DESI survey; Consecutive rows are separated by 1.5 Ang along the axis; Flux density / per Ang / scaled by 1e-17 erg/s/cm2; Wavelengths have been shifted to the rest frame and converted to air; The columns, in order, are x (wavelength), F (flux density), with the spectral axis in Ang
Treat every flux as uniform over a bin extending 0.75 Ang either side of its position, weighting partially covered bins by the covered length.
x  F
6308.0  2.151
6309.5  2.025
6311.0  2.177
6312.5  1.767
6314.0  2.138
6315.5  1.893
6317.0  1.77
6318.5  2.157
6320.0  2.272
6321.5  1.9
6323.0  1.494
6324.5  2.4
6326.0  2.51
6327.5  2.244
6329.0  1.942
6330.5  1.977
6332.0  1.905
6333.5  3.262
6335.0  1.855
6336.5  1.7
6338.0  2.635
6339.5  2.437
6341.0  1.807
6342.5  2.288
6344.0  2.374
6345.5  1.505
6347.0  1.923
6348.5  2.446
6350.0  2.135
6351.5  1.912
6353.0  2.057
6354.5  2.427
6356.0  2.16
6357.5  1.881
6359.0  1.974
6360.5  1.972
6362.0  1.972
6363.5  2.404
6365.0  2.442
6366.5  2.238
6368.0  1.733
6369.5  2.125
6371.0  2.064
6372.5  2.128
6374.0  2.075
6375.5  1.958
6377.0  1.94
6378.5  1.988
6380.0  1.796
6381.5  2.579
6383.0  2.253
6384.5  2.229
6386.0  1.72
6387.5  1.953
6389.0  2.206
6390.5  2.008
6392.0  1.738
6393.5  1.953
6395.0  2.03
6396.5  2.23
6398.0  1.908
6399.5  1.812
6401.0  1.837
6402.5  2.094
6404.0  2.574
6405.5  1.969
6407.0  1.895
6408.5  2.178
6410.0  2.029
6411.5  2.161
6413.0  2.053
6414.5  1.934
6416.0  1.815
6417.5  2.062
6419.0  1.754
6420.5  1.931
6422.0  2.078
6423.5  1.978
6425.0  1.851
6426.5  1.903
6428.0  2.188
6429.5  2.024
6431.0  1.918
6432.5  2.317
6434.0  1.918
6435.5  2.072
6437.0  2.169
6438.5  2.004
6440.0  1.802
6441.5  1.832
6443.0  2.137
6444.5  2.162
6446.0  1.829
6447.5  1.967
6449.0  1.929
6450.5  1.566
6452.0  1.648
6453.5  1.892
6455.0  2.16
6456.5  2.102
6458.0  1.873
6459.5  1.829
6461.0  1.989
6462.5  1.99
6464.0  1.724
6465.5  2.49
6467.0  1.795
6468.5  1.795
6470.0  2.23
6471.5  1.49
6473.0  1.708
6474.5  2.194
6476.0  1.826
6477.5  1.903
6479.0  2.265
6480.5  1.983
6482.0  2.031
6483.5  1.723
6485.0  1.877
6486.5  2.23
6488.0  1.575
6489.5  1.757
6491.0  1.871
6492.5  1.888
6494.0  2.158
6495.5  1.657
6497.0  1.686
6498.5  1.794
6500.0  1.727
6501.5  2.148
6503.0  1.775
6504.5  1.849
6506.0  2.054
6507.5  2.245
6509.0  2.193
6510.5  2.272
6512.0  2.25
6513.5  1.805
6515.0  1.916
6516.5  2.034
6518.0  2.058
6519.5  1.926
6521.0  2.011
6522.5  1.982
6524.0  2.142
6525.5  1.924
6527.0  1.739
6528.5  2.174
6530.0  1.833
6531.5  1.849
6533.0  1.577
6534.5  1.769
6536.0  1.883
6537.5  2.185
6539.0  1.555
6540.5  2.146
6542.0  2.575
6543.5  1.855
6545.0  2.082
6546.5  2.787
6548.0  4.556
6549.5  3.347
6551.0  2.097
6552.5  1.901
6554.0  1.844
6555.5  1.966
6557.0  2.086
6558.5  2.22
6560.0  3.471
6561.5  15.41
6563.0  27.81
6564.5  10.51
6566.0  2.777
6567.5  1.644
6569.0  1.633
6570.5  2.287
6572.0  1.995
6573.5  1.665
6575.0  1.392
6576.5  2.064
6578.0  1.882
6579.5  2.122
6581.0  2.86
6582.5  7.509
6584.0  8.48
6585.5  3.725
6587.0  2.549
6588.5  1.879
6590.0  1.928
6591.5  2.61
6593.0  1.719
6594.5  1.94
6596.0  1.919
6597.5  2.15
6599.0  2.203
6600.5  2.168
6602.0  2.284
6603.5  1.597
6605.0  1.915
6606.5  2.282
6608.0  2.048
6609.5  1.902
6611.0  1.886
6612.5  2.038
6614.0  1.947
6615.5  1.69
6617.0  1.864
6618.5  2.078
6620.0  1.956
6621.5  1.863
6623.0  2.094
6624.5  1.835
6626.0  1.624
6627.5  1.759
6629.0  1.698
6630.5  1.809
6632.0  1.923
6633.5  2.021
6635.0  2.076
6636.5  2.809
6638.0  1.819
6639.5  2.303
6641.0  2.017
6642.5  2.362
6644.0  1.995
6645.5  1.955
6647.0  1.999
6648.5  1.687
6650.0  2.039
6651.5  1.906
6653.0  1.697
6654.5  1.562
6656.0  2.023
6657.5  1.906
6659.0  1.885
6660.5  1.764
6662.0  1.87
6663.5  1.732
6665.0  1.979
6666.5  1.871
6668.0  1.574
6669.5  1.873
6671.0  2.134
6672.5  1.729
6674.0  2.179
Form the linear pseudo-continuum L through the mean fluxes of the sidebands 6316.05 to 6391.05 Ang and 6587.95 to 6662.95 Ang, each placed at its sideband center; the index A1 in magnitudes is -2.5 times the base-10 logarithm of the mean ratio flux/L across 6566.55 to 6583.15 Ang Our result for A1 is -0.22 mag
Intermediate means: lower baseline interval 2.1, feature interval 2.43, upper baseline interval 1.97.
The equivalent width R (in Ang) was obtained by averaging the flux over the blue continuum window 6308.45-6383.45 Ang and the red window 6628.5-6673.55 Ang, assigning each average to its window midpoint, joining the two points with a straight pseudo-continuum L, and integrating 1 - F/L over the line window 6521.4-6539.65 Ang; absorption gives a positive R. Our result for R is 1.0 Ang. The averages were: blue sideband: 2.1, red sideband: 1.94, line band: 1.89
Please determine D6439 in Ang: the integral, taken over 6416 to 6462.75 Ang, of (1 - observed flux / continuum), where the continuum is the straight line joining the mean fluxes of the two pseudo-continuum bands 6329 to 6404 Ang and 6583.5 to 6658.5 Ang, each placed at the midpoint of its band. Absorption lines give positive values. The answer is 3.06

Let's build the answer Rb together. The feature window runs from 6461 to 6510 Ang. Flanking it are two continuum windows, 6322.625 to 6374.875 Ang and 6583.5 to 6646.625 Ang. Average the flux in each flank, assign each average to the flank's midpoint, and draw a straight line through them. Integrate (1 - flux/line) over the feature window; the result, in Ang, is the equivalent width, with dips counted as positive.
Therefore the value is 5.2 Ang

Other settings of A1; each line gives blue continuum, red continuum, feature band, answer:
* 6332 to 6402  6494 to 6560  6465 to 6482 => 0.07 mag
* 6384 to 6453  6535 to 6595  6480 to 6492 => 0.43 mag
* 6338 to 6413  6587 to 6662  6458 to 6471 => 0.04 mag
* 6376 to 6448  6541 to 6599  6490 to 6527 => 0.49 mag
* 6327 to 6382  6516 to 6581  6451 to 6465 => 0.38 mag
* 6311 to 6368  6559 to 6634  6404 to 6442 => 0.23 mag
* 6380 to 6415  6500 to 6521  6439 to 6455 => 0.08 mag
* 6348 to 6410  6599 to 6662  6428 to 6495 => 0.05 mag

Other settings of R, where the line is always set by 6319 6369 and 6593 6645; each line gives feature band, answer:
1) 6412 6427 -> 1.1 Ang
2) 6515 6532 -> 0.6 Ang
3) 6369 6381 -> 0.5 Ang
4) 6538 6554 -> -3.4 Ang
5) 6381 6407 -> 0.6 Ang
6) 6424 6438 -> 0.3 Ang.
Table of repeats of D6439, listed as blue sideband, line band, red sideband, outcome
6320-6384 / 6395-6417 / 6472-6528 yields 0.2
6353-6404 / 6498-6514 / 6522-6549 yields 0.9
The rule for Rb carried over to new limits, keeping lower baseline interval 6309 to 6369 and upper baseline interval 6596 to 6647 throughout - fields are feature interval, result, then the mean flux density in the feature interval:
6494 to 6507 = 1.1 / 1.86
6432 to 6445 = 0.2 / 2.04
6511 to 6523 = 0.2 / 2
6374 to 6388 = 0.3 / 2.05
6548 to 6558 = -1.8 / 2.38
